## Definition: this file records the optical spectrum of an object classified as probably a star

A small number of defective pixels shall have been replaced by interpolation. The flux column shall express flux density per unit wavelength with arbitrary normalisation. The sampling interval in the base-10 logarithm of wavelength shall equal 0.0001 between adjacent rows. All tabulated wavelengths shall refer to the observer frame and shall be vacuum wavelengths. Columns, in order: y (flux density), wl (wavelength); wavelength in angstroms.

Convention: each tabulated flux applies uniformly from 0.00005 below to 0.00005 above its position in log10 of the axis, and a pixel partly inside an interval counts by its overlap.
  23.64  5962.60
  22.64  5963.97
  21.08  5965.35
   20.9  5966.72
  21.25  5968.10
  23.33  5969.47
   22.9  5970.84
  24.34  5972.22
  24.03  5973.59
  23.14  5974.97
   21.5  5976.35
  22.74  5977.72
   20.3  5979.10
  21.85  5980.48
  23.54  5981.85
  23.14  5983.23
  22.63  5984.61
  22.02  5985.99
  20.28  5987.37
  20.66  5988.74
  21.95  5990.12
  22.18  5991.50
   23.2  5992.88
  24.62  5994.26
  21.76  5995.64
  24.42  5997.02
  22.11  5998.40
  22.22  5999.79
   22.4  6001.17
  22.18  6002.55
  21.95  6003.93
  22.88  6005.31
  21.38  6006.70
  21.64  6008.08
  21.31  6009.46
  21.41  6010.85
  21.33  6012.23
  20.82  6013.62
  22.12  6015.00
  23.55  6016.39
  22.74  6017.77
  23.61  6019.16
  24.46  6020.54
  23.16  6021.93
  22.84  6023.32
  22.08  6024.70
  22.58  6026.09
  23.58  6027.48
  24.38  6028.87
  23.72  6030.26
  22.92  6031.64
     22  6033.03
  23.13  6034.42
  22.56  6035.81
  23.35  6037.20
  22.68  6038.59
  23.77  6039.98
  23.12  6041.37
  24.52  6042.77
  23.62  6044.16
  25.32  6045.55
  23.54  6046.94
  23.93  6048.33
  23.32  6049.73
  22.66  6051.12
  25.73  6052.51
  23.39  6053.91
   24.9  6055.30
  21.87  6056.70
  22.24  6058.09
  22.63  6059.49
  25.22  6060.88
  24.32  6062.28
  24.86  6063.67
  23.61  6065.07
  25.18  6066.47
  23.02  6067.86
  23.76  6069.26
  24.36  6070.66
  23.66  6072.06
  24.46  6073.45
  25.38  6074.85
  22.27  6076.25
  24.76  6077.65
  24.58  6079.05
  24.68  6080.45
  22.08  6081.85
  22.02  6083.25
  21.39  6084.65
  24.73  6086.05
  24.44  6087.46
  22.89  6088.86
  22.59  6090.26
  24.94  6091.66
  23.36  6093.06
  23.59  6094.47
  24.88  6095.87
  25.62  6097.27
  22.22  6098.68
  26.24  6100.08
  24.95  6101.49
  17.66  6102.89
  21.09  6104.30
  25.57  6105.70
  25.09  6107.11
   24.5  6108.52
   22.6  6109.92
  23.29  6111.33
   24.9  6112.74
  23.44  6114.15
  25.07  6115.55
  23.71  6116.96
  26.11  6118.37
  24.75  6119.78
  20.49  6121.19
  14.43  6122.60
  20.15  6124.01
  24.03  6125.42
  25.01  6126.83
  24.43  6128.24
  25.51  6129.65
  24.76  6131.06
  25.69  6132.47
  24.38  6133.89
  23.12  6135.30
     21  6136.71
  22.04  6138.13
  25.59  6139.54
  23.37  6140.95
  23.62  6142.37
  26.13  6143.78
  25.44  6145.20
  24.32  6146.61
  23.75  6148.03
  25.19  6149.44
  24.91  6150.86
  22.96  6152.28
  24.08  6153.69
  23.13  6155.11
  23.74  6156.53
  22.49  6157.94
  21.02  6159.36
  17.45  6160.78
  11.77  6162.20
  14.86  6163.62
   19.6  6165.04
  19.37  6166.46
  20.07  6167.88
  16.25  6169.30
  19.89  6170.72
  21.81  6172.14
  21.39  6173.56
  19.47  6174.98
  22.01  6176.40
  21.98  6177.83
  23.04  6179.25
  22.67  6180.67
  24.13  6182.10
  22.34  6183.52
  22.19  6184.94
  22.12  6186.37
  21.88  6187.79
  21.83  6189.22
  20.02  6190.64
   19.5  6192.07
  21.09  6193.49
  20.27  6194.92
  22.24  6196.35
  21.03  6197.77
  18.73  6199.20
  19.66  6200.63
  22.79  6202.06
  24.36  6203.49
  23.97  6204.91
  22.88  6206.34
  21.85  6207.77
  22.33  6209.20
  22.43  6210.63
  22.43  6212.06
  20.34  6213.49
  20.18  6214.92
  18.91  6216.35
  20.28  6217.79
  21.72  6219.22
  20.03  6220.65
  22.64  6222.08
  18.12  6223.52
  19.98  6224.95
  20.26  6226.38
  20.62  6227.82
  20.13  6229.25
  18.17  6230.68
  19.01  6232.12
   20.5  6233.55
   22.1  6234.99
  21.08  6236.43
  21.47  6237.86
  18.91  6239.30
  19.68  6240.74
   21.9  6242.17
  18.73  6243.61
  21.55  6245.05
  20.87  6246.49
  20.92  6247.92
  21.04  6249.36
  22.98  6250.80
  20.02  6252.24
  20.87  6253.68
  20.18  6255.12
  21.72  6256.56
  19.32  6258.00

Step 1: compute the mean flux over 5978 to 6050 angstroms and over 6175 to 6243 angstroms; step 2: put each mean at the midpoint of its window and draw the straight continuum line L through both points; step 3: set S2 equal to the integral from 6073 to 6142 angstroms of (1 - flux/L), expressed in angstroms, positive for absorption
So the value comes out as -5.0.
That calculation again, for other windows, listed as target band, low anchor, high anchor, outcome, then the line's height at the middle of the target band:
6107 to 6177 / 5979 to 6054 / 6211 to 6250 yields -3.2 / 21.4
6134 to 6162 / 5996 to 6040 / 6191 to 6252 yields -2.1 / 21.5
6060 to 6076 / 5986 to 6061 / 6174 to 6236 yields -1.3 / 22.5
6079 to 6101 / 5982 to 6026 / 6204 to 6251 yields -2.0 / 21.8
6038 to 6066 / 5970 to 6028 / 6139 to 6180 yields -2.0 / 22.2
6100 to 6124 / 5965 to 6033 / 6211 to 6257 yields -1.6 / 21.6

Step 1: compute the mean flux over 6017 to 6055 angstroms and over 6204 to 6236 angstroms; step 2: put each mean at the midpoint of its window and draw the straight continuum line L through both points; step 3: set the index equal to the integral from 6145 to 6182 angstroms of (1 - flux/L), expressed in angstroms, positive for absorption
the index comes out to 0.7 angstroms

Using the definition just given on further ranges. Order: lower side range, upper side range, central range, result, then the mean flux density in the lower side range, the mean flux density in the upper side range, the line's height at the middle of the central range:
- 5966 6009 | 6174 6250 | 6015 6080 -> -4.7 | 22.4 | 21.1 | 22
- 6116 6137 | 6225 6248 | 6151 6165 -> 1.3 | 23.2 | 20.3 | 22.4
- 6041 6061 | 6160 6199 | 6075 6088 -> -0.3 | 23.7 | 20.4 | 22.9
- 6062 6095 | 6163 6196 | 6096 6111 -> -0.4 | 23.8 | 20.8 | 23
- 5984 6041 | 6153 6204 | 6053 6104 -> -4.2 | 22.6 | 20.8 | 21.9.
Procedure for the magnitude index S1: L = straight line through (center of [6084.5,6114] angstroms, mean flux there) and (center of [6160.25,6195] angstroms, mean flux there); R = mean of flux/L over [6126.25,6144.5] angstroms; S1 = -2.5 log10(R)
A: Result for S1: -0.10 mag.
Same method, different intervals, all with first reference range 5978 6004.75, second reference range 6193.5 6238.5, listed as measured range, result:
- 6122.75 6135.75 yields -0.11 mag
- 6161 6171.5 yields 0.22 mag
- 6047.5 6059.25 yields -0.07 mag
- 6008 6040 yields -0.03 mag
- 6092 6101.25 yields -0.13 mag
